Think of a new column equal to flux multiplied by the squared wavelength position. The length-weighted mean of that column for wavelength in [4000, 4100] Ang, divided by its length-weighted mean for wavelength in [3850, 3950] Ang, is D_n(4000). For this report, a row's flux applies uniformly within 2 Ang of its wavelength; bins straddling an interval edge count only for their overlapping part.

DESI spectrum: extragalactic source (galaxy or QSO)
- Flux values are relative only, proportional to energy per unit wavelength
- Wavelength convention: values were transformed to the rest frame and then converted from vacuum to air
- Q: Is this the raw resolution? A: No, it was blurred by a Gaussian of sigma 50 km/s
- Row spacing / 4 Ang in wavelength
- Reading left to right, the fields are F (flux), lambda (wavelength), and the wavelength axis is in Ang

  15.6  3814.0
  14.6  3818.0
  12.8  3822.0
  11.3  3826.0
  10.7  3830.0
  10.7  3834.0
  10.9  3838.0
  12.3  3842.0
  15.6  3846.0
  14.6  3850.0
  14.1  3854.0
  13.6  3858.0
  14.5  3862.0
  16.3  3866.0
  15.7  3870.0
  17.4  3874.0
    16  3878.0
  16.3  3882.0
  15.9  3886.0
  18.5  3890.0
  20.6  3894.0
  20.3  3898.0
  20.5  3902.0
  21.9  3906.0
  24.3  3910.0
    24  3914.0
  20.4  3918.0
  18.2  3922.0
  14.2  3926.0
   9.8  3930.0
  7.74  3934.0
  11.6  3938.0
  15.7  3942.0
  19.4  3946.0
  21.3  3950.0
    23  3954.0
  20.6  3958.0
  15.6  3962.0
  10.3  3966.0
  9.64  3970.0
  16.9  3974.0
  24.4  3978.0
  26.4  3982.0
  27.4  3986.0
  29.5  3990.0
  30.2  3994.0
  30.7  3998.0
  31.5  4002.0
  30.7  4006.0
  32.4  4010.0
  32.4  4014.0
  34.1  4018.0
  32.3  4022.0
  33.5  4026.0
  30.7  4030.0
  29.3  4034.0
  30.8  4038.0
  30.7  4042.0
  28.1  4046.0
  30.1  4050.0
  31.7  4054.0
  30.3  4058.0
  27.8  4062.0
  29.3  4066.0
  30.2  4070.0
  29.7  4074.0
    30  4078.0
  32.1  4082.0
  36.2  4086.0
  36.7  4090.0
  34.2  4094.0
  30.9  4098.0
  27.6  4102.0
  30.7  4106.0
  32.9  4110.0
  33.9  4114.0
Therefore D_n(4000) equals 1.99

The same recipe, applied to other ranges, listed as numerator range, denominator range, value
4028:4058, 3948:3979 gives 1.80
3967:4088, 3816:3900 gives 2.13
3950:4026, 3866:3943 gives 1.54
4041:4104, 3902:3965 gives 1.87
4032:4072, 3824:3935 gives 2.03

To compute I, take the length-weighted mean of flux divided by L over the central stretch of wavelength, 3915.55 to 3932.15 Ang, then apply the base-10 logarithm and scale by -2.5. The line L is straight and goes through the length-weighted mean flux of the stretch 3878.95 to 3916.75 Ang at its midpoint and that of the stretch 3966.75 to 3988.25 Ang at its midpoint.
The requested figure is 0.27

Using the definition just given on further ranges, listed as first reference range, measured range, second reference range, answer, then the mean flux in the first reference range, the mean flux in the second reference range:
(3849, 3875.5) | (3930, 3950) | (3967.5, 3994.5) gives 0.41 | 15.2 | 22.9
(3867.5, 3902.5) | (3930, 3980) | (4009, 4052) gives 0.45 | 17.8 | 31.3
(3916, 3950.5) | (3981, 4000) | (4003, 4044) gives -0.13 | 15.1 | 31.7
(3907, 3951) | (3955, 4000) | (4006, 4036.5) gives 0.15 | 17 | 32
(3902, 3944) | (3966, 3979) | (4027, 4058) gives 0.42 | 17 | 30.3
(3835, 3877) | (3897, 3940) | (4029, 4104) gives 0.09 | 14.4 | 30.9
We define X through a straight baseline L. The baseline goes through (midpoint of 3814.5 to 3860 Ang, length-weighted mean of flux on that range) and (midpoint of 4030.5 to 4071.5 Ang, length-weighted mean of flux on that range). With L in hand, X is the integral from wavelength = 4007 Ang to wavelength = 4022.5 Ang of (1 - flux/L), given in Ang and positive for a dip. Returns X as -3.3 Ang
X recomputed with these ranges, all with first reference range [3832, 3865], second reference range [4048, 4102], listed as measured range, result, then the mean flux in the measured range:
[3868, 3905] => -3.6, 18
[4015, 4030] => -3.2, 32.9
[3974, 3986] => -0.2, 24.3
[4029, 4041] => -0.9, 30.3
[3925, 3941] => 7.3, 10.9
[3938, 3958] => 2.1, 19.1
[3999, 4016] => -3.7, 31.7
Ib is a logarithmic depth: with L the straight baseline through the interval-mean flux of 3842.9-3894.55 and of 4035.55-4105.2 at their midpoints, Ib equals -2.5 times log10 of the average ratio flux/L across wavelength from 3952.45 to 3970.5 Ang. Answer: 0.37 mag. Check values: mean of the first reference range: 15.9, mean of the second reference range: 30.9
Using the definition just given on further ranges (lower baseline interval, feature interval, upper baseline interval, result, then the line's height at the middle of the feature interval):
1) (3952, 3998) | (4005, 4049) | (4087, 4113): -0.20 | 26.1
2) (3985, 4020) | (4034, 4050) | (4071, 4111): 0.06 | 31.5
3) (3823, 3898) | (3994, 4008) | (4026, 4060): -0.15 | 26.8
